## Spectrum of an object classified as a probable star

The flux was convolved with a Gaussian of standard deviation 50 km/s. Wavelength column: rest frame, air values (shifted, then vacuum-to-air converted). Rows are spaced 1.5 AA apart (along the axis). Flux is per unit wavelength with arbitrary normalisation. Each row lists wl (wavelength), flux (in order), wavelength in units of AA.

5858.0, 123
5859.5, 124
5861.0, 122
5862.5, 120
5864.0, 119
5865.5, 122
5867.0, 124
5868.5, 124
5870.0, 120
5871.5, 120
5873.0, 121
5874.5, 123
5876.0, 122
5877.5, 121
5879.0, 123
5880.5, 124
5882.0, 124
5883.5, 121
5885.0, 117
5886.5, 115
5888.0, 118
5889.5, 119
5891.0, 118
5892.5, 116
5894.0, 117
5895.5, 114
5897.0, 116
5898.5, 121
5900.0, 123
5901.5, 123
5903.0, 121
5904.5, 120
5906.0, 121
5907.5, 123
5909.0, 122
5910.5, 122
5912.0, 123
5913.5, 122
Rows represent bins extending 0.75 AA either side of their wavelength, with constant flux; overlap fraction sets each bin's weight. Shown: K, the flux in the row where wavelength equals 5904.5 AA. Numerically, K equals 120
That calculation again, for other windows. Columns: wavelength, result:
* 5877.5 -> 121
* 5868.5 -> 124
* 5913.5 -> 122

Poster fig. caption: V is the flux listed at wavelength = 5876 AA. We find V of 122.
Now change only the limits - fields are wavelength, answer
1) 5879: 123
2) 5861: 122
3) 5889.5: 119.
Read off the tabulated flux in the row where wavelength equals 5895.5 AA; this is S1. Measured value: 114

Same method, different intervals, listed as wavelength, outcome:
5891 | 118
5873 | 121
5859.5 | 124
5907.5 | 123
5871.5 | 120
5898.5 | 121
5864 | 119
